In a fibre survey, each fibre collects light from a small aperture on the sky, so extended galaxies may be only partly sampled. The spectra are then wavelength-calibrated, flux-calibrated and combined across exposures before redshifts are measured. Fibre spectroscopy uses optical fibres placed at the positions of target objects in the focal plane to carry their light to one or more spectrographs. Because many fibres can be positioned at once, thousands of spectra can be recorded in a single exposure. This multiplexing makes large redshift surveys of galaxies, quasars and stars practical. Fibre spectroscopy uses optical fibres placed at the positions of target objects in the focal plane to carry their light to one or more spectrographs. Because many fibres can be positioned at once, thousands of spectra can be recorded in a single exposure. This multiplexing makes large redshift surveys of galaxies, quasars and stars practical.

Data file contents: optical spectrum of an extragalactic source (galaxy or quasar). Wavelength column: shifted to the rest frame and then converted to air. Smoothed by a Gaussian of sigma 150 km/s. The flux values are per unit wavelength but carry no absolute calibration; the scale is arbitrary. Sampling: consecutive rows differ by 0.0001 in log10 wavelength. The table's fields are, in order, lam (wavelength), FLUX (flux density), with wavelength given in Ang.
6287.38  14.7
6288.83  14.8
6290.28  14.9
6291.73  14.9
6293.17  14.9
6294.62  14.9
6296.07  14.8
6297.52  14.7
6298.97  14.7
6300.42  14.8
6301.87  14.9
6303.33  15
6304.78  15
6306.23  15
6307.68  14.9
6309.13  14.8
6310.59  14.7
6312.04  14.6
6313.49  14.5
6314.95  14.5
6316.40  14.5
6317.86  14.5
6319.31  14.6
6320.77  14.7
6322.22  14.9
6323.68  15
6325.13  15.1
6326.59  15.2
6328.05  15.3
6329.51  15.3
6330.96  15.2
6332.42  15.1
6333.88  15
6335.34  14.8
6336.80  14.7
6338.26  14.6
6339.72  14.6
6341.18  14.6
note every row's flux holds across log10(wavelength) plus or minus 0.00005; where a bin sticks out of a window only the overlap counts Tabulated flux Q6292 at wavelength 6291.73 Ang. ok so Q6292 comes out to 14.9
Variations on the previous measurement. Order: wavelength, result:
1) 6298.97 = 14.7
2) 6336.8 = 14.7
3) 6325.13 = 15.1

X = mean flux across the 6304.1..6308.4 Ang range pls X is 15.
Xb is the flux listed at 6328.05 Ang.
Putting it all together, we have 15.3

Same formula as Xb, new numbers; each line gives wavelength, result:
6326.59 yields 15.2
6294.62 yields 14.9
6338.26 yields 14.6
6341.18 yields 14.6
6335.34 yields 14.8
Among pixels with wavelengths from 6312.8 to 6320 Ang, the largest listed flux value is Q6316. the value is 14.6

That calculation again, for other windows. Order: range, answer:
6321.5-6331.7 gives 15.3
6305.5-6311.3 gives 15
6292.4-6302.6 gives 14.9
